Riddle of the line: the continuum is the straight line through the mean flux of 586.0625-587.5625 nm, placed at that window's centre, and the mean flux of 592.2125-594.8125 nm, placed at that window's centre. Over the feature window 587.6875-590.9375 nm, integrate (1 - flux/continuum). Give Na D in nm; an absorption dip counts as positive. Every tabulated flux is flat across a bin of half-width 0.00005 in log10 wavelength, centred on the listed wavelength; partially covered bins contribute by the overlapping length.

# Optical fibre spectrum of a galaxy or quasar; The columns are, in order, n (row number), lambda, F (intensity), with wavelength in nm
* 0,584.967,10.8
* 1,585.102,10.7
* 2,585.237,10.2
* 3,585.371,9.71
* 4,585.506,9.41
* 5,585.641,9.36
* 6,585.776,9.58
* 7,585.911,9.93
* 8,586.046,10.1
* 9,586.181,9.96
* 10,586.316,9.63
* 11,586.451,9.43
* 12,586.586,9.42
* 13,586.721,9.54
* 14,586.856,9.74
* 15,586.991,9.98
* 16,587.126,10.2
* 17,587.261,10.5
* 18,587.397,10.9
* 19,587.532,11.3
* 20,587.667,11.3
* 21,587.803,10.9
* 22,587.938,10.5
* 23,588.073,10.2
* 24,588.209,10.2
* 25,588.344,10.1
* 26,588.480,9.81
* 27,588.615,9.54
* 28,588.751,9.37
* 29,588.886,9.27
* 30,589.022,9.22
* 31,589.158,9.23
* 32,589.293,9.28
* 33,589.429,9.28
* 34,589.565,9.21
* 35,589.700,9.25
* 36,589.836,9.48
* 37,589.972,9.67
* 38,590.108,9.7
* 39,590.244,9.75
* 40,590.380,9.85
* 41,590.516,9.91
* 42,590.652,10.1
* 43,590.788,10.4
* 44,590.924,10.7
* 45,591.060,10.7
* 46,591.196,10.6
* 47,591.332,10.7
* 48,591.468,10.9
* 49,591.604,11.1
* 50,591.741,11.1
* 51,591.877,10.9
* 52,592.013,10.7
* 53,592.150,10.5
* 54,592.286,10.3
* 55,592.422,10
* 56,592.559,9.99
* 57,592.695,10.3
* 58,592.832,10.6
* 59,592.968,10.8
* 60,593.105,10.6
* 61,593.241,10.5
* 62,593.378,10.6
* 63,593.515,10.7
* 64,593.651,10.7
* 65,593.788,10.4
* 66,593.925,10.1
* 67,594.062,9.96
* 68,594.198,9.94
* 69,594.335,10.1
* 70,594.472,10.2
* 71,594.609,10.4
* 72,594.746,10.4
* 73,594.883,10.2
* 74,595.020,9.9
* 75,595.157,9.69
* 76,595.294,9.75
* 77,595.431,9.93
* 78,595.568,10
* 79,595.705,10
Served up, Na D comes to 0.11 nm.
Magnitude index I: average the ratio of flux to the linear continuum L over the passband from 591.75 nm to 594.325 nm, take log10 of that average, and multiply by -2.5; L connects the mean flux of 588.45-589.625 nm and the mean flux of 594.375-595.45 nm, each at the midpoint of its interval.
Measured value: -0.06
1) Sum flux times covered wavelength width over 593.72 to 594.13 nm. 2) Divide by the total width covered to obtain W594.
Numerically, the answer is 10.2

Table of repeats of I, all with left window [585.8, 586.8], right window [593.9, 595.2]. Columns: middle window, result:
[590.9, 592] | -0.09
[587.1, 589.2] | -0.04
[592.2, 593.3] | -0.04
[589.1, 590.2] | 0.05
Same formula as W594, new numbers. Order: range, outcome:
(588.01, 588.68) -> 9.97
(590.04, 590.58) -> 9.8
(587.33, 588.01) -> 11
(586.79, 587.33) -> 10.1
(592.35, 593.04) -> 10.3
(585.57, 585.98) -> 9.61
